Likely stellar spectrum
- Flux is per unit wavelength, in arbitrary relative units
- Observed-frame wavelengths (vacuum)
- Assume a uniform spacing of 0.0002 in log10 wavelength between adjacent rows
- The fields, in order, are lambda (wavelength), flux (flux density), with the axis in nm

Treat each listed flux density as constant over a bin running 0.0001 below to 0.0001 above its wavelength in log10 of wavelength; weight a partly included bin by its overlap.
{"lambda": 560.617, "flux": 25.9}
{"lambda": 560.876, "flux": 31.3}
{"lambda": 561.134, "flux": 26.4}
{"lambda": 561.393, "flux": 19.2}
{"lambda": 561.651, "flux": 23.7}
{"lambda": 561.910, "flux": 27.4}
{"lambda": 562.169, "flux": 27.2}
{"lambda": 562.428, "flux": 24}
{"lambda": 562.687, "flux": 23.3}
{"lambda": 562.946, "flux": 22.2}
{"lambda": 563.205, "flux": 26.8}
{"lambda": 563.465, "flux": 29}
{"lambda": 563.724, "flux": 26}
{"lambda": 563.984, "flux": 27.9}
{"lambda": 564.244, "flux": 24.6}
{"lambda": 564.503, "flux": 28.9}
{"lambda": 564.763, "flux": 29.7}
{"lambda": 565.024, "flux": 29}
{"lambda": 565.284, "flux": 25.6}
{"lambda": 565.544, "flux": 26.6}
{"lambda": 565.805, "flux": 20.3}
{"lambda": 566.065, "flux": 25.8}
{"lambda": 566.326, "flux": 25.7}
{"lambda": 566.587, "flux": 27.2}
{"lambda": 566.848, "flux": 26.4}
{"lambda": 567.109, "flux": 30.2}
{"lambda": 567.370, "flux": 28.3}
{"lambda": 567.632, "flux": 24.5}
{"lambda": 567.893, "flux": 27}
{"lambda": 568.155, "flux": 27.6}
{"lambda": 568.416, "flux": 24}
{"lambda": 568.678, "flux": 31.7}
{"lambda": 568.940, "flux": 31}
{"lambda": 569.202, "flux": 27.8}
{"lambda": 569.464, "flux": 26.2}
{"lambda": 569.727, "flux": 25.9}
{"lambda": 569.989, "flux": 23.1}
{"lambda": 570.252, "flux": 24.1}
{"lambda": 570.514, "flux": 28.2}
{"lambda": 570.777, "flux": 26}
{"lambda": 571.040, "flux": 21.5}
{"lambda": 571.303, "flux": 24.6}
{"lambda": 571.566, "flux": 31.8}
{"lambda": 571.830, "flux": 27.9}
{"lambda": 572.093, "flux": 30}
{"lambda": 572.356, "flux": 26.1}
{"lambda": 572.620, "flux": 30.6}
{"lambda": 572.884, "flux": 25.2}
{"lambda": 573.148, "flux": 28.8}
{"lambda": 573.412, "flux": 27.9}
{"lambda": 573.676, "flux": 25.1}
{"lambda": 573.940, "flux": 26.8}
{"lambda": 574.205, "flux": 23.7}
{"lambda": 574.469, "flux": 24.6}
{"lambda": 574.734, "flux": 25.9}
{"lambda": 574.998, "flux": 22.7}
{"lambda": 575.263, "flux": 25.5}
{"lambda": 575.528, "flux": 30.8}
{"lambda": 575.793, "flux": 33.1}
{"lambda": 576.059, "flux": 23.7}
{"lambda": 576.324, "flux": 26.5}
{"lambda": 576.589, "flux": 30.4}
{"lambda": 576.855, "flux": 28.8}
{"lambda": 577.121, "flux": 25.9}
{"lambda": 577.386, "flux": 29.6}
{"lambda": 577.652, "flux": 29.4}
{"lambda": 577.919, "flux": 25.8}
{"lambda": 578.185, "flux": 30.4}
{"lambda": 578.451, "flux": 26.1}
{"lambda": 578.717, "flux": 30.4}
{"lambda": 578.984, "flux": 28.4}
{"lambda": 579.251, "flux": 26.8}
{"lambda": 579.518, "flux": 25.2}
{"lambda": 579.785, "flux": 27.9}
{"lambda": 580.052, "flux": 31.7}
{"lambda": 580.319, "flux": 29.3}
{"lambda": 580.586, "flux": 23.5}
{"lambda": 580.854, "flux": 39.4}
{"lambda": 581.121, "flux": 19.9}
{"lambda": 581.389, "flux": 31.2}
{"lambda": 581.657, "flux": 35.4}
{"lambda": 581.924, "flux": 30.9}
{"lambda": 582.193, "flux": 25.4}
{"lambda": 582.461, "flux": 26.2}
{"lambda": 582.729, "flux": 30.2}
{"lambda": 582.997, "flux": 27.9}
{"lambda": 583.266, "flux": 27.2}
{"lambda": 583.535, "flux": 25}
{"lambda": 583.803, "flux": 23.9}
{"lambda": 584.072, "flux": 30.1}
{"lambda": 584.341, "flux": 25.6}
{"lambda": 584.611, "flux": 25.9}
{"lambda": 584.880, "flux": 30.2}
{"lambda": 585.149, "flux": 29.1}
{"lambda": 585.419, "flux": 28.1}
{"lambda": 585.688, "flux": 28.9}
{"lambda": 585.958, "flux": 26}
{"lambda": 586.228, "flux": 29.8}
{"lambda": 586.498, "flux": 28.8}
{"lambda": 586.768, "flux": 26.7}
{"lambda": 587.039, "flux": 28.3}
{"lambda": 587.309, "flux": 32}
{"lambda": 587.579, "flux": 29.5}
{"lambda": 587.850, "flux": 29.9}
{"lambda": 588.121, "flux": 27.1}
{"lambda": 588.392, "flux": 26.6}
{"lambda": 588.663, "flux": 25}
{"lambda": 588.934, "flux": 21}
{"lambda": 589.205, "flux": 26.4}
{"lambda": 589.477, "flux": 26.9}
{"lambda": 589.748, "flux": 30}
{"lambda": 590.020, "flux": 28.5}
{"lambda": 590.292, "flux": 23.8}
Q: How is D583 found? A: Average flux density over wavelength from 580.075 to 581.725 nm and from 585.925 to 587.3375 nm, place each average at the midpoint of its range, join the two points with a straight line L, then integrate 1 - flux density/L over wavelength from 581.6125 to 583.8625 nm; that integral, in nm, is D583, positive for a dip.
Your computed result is 0.11 nm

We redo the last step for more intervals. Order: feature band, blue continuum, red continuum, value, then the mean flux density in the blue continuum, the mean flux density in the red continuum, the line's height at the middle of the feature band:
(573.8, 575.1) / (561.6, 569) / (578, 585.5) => 0.13 nm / 26.6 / 28.2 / 27.5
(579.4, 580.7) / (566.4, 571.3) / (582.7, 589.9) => -0.02 nm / 26.6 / 27.6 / 27.3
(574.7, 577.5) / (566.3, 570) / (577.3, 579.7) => 0.02 nm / 27.3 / 28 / 27.8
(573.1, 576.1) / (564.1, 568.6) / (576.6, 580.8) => 0.12 nm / 26.6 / 28.2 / 27.7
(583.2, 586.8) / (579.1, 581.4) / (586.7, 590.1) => 0.03 nm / 28.2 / 27.5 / 27.8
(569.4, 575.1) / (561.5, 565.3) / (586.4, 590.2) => 0.12 nm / 26.3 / 27.6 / 26.8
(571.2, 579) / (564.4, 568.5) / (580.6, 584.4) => 0.01 nm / 26.7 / 28.3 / 27.6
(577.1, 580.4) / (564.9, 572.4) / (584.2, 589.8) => -0.13 nm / 26.7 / 27.7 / 27.2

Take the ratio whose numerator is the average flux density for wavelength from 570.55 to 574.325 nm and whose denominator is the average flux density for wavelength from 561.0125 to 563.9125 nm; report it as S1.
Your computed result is 1.07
